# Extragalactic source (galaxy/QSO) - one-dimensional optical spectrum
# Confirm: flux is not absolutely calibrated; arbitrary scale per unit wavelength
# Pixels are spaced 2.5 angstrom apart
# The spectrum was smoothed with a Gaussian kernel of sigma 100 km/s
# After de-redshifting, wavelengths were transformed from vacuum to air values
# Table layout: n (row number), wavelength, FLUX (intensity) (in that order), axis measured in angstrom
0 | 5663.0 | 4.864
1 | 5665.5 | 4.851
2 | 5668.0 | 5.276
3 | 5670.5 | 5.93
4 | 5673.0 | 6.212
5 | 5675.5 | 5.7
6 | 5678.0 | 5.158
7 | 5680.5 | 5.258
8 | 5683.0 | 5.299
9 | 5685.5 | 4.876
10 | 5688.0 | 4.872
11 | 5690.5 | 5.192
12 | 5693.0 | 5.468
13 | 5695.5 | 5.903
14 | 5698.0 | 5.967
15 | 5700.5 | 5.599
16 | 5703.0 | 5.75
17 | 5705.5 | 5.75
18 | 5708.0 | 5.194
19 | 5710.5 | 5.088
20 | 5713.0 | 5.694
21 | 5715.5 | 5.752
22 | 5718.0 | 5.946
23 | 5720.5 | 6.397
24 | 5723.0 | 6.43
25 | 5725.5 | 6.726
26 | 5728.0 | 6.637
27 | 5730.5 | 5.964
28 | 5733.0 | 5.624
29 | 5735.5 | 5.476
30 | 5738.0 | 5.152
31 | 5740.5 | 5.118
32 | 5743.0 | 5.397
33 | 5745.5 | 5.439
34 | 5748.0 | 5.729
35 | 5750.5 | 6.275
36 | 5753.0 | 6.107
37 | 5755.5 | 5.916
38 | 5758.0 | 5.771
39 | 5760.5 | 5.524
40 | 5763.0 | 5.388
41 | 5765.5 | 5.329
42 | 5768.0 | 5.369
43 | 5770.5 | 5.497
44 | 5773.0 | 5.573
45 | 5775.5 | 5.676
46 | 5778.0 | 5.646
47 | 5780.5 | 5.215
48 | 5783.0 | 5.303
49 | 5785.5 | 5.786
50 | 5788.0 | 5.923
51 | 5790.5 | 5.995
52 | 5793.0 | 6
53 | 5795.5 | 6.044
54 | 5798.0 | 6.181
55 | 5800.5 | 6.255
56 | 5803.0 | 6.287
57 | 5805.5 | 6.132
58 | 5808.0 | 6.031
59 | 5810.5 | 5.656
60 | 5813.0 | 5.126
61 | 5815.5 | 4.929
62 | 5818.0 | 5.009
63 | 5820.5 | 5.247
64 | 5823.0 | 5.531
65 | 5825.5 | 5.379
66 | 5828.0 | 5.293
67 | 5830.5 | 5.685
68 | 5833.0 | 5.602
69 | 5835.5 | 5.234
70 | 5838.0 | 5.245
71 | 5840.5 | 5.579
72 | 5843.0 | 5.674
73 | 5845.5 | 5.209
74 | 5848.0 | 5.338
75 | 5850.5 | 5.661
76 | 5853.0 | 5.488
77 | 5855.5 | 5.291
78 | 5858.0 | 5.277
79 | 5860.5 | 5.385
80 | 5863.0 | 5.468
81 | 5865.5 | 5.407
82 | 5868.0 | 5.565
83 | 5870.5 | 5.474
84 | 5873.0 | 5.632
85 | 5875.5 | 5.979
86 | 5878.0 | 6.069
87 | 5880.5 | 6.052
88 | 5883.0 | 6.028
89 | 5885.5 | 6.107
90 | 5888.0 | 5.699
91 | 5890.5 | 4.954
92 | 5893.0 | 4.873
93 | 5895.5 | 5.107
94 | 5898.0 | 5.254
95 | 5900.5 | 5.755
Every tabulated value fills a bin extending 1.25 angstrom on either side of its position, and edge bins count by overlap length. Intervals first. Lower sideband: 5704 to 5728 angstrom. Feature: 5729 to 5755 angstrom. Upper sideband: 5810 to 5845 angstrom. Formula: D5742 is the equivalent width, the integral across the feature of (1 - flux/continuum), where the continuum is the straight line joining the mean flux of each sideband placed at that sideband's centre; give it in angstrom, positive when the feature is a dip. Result 0.65 angstrom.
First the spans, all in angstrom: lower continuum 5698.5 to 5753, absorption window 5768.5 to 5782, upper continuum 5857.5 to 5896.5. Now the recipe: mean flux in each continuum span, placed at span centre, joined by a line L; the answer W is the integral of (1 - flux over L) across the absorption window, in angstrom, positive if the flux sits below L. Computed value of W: 0.48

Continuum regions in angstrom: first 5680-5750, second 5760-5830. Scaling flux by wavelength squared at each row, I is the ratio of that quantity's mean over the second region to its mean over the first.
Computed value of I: 1.0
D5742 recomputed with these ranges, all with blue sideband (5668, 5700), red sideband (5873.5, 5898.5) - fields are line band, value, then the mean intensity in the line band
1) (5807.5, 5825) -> 0.8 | 5.33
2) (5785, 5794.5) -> -0.7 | 5.94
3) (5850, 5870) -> 0.6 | 5.44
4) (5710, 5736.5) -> -2.4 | 6.01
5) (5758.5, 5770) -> 0.2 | 5.43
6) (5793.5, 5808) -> -1.5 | 6.16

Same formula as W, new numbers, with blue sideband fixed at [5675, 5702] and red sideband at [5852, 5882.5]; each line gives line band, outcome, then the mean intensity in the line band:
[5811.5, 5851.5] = 1.4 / 5.36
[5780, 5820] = -1.6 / 5.74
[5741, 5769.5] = -0.9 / 5.64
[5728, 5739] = -0.5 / 5.69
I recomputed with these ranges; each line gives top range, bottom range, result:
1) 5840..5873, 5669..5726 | 1.02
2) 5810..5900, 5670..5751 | 1.01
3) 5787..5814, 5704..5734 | 1.04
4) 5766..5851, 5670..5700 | 1.07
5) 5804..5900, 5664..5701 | 1.07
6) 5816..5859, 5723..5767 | 0.97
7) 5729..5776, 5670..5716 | 1.04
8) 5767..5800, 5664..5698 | 1.10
